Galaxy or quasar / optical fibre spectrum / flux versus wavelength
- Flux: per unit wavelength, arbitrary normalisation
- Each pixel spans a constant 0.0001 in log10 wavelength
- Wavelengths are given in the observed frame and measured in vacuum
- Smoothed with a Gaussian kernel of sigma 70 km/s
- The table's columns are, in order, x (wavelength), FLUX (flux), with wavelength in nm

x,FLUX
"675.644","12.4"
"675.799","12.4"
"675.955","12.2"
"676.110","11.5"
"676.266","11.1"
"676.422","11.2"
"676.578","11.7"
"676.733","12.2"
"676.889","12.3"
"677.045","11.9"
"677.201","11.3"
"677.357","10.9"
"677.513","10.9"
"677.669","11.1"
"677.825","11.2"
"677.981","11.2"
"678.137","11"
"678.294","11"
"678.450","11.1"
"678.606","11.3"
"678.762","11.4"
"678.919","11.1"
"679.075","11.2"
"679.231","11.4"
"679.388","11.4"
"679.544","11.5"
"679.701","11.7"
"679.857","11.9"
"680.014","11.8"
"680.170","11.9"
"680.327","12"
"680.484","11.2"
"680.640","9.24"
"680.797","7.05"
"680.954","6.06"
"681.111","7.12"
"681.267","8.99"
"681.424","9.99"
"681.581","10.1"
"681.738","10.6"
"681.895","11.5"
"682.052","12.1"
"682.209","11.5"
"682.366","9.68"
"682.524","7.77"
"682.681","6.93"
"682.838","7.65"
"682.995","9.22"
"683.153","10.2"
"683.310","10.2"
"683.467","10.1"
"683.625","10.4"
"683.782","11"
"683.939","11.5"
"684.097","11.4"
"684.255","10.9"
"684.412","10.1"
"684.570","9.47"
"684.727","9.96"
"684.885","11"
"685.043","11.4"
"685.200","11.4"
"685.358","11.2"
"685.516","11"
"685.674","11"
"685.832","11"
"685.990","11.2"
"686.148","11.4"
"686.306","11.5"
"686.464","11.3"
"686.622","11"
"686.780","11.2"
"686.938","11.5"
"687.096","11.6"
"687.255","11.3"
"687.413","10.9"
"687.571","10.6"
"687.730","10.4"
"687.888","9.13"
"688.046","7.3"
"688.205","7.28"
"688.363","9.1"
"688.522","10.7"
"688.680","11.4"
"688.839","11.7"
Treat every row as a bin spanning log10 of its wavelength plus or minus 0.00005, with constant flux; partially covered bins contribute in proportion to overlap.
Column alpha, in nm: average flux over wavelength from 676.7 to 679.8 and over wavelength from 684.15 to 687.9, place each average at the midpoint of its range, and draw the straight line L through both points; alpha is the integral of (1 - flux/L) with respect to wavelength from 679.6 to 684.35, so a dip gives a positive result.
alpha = 0.46 nm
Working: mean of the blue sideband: 11.3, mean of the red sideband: 10.9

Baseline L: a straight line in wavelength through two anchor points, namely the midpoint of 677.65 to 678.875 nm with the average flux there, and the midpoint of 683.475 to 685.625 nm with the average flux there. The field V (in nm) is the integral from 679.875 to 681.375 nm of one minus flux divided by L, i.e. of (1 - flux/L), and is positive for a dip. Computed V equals 0.20 nm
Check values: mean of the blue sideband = 11.2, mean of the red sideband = 10.8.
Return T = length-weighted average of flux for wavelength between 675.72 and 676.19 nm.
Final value 12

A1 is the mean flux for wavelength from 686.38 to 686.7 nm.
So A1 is 11.2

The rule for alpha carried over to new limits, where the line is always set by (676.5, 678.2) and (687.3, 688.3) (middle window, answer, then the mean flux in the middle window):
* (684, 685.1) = -0.07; 10.6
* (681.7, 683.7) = 0.11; 9.81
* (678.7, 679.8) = -0.03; 11.4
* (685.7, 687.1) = -0.24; 11.3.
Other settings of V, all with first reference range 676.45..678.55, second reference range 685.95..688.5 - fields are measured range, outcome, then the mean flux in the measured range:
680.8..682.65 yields 0.26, 9.41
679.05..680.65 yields -0.05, 11.5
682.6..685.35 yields 0.14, 10.2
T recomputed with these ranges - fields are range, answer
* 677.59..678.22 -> 11.1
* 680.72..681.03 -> 6.55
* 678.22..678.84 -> 11.2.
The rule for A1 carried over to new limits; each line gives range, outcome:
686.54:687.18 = 11.3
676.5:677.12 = 12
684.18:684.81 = 10.1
